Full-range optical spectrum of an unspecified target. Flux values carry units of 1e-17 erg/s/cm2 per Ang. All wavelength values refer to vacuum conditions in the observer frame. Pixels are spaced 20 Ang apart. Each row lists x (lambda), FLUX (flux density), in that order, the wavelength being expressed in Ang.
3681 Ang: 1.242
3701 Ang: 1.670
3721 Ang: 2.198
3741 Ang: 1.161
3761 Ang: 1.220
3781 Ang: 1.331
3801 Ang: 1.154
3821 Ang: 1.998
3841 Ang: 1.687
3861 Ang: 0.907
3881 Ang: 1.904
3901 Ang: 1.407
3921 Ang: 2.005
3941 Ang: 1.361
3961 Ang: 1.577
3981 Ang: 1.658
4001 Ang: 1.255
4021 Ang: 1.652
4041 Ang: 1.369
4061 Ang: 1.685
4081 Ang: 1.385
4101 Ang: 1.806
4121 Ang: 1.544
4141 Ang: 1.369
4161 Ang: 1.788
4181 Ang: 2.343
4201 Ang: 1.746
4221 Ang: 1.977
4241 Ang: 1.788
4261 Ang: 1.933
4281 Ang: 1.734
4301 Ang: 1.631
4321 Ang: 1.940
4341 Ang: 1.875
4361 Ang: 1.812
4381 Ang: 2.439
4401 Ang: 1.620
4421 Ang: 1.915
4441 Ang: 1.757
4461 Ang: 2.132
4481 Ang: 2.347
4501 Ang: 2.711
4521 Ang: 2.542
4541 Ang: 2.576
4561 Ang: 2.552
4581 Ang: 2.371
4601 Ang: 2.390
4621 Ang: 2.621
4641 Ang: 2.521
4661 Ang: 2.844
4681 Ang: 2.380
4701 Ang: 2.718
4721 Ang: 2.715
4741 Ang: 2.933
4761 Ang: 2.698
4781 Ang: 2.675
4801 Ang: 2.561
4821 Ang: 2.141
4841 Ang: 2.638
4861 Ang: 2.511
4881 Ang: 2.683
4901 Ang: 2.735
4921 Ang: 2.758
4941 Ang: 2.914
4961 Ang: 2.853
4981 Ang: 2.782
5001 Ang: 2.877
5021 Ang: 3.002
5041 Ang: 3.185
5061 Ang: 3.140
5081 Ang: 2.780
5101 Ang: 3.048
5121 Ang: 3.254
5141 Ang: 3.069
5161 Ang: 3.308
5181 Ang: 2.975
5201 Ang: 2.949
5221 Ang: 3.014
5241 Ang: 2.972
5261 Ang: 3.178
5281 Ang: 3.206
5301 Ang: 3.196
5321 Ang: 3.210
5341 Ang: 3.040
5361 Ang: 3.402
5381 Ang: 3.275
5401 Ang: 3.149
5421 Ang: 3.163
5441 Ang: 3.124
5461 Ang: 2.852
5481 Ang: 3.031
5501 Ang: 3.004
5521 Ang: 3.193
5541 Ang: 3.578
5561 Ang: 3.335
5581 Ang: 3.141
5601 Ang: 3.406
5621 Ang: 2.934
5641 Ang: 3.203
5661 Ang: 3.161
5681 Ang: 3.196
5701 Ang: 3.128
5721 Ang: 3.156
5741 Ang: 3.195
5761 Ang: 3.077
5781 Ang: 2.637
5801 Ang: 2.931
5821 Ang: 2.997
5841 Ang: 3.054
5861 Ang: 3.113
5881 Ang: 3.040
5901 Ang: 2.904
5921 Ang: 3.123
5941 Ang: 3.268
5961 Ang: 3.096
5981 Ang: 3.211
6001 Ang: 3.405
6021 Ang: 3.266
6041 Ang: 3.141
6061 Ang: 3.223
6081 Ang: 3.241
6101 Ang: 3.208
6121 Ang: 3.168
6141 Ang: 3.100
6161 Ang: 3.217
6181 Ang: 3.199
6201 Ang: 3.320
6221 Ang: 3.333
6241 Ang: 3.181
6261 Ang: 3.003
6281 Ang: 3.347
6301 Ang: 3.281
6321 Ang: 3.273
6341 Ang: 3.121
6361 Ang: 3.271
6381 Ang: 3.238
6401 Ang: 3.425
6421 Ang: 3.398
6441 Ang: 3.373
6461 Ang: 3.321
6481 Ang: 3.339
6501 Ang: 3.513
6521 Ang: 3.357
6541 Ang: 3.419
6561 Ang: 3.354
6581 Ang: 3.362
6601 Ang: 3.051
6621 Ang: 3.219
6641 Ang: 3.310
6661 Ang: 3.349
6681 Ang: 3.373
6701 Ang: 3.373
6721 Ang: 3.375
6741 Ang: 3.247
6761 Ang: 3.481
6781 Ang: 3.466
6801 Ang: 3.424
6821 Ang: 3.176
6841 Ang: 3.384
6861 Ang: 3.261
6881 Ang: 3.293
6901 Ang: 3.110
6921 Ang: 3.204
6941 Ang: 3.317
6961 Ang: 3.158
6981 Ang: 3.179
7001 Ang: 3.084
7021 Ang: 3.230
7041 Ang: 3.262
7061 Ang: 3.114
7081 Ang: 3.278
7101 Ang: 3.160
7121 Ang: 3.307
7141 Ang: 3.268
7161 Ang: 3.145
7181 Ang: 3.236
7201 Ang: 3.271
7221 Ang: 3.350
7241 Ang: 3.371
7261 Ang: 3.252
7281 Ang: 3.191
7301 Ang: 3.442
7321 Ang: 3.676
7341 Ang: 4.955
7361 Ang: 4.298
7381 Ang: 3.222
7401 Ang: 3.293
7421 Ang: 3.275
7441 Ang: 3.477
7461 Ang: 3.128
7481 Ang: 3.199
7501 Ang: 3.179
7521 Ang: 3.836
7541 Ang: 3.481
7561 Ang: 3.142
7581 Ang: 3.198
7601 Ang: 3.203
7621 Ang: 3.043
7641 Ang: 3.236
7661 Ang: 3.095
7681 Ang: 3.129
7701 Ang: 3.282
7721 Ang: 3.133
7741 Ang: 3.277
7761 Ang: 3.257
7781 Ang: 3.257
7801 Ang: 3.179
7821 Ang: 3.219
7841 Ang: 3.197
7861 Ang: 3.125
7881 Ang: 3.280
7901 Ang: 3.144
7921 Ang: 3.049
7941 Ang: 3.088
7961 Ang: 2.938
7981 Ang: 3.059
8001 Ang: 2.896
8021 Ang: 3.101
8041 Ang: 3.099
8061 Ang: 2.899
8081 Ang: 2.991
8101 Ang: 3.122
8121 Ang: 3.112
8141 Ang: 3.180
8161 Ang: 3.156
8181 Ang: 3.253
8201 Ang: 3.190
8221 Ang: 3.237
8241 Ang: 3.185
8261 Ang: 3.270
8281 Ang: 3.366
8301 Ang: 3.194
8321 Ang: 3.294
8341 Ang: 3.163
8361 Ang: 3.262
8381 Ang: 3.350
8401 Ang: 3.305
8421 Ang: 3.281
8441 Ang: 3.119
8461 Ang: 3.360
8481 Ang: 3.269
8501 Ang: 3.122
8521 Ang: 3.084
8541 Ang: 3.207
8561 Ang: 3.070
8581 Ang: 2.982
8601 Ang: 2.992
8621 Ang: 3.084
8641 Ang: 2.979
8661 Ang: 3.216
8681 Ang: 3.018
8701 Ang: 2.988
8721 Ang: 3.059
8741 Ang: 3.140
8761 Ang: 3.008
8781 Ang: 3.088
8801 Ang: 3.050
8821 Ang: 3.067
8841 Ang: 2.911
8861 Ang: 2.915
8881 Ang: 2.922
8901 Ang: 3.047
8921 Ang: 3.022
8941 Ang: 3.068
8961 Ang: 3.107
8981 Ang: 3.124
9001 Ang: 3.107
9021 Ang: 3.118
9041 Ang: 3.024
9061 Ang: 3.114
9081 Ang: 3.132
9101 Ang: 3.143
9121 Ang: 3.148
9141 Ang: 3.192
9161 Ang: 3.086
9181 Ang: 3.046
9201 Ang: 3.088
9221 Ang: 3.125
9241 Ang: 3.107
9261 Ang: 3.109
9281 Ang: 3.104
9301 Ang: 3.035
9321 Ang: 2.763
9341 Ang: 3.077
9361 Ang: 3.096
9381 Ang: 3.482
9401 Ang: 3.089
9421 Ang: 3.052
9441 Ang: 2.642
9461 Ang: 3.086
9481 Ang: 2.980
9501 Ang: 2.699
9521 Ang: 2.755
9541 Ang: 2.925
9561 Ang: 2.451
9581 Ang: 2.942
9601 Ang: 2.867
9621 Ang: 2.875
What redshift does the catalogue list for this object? 0.12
